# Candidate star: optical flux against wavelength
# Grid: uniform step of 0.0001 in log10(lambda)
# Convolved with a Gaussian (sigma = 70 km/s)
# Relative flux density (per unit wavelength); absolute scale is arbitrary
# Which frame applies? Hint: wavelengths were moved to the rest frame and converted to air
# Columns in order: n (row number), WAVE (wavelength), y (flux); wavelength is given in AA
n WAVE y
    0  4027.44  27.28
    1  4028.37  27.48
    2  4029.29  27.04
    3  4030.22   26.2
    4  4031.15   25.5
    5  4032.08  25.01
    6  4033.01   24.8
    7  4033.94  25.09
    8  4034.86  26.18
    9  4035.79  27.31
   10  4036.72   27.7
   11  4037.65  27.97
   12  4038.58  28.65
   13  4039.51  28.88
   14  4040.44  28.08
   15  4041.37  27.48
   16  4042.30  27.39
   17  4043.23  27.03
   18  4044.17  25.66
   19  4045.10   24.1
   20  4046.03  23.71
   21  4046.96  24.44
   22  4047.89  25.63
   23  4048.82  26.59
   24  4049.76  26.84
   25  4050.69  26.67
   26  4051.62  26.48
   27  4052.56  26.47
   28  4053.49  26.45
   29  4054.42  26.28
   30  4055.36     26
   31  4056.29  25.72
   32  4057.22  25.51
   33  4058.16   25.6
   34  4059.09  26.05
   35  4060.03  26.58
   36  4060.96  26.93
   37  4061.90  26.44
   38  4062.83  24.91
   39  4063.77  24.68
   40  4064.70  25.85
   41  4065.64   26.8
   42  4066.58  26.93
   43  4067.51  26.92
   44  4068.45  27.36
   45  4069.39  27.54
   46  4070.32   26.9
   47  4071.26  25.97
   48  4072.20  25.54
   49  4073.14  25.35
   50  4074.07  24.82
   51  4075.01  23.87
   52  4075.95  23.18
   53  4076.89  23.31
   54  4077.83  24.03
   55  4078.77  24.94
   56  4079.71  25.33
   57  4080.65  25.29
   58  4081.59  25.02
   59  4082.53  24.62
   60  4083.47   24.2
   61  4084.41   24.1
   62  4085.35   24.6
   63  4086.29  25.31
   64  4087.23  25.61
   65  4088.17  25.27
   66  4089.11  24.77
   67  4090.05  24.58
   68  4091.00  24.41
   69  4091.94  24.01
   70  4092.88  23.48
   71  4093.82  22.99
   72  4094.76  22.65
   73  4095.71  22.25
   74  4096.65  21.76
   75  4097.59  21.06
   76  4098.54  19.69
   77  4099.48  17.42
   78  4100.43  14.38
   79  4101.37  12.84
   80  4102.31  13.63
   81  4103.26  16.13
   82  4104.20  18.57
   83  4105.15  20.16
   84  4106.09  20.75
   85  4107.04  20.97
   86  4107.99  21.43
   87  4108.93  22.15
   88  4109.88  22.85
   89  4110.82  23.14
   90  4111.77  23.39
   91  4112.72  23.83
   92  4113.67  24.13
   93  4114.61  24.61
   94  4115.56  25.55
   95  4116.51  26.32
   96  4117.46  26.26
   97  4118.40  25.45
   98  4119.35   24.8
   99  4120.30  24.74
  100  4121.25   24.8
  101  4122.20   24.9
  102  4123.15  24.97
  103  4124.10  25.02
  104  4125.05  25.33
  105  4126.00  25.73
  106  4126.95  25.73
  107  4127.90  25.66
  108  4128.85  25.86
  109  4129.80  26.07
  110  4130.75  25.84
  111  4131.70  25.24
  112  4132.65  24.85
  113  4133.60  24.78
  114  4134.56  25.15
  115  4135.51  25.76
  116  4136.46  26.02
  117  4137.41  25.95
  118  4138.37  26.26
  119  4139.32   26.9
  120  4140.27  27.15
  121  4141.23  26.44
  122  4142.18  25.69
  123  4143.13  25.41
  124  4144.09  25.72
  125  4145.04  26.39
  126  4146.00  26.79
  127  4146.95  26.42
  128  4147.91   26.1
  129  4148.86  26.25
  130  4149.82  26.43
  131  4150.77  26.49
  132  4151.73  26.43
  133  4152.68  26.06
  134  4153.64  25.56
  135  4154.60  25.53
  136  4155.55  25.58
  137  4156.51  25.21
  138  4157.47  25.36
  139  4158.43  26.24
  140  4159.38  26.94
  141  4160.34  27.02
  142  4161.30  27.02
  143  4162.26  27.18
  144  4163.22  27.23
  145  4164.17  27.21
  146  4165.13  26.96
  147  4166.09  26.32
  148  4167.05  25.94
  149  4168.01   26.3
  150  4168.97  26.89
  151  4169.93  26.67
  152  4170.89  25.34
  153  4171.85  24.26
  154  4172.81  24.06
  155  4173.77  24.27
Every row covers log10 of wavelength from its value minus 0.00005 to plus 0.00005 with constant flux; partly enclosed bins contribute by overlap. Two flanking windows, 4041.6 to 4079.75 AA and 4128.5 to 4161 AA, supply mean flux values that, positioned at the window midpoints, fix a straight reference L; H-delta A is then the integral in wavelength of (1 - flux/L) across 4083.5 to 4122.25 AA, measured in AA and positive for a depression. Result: 5.2 AA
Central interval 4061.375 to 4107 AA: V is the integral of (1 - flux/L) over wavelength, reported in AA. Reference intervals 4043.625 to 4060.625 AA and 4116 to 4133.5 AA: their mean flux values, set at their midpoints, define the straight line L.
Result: 4.2 AA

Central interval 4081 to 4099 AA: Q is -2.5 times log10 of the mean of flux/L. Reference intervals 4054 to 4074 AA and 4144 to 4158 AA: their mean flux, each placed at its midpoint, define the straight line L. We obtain 0.10 mag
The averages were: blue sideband 26.2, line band 23.7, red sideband 26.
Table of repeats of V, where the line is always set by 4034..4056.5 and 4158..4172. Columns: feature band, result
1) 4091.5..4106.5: 4.0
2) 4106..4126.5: 1.8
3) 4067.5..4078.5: 0.5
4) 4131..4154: 0.5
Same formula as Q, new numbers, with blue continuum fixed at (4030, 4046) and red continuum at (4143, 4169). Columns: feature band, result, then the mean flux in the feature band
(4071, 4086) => 0.08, 24.6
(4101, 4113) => 0.30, 20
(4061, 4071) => 0.00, 26.4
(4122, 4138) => 0.04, 25.5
